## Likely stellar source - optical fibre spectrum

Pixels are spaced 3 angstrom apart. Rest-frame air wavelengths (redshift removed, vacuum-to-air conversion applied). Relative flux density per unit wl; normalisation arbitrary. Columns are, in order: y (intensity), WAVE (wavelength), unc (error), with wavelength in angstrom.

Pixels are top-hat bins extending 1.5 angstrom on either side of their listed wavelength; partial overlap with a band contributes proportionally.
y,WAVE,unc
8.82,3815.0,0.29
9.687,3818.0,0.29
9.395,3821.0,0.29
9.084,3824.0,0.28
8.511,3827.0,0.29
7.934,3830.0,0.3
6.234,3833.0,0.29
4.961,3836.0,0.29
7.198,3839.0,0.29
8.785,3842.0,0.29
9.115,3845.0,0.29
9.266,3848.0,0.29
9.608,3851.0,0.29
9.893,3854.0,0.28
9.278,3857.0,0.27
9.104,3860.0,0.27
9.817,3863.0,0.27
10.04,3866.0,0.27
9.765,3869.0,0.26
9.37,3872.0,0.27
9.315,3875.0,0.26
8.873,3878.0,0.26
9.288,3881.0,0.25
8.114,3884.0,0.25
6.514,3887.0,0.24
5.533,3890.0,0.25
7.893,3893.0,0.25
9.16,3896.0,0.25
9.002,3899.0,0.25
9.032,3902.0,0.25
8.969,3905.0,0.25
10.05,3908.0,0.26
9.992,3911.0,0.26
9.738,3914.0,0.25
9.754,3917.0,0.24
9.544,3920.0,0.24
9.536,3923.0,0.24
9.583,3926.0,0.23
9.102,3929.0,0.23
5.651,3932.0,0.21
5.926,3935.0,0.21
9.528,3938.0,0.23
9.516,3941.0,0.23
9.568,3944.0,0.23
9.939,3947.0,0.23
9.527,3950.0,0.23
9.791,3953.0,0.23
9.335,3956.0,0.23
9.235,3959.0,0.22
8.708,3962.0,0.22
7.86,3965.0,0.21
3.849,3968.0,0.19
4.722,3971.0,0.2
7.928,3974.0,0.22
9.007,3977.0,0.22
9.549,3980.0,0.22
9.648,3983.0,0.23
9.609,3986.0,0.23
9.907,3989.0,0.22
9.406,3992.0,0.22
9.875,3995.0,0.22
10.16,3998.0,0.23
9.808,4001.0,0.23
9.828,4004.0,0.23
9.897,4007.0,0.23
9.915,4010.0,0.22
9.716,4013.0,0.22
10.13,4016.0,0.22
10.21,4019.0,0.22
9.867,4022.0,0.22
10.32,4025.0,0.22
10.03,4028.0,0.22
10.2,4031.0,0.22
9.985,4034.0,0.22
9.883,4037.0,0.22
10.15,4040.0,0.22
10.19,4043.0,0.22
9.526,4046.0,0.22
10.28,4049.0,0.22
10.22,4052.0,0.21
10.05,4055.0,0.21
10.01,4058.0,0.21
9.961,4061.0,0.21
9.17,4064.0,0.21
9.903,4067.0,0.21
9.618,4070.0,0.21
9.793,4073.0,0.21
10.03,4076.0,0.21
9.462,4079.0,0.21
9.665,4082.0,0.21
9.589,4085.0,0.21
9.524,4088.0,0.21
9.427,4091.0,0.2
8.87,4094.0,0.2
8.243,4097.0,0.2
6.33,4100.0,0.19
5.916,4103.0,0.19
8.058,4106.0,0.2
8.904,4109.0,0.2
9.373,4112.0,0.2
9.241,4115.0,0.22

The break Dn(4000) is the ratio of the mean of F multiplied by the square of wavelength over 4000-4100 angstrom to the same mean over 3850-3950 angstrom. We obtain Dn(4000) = 1.17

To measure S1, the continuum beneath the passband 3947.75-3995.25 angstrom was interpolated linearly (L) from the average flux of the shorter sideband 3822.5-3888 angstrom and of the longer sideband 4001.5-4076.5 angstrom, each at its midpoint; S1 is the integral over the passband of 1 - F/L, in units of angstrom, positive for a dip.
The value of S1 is 4.35 angstrom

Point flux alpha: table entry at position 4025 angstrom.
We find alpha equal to 10.32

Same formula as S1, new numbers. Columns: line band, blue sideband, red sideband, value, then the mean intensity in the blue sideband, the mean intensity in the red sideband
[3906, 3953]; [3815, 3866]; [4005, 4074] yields 0.46 angstrom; 8.66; 9.96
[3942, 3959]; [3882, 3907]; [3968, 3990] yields -2.87 angstrom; 8.09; 8.27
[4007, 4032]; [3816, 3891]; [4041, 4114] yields -2.60 angstrom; 8.61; 9.26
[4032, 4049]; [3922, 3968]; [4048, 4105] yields -1.67 angstrom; 8.68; 9.25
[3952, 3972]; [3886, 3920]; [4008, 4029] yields 3.68 angstrom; 8.76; 10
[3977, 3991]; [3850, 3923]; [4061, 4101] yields -0.65 angstrom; 9.07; 9.27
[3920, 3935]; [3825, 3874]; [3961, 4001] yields 0.48 angstrom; 8.69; 8.53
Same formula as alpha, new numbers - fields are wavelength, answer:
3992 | 9.406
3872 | 9.37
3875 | 9.315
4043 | 10.19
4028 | 10.03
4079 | 9.462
